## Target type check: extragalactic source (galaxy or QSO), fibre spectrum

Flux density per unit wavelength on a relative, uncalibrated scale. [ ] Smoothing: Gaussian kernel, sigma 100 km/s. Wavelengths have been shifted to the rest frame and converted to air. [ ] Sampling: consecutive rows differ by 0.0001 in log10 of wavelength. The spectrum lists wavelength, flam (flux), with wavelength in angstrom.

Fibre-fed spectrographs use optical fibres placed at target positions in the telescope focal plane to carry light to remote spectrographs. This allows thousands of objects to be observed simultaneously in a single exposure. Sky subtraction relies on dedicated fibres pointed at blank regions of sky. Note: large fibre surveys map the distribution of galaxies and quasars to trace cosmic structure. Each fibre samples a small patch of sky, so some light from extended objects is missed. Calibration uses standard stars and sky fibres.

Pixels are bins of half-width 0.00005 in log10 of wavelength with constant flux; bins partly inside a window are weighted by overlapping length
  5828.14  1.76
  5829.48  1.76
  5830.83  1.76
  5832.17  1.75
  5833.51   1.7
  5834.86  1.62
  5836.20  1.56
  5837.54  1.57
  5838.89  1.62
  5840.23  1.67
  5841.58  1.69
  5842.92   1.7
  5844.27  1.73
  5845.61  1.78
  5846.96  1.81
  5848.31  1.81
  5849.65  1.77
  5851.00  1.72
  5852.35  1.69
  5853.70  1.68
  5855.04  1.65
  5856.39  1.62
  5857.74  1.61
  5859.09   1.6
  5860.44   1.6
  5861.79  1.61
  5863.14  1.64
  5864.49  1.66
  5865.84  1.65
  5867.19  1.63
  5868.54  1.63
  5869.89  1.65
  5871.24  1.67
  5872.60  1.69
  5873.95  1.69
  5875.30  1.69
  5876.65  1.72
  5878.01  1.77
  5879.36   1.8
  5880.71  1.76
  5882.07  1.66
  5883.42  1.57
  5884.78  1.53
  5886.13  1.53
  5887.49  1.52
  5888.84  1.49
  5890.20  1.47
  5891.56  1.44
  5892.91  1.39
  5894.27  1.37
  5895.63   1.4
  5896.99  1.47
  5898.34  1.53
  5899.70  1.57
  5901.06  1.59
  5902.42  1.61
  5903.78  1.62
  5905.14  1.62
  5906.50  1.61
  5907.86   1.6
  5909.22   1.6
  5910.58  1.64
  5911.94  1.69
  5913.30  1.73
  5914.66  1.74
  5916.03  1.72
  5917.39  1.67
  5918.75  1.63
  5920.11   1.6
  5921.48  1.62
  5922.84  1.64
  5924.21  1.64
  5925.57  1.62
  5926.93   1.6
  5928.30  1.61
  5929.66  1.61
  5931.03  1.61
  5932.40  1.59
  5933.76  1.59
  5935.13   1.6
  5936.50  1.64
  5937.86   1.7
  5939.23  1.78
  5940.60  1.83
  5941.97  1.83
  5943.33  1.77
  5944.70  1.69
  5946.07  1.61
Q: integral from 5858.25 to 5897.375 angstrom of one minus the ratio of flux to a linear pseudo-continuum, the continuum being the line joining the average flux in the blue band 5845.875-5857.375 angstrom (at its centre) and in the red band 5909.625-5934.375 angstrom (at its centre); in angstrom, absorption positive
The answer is 2.1 angstrom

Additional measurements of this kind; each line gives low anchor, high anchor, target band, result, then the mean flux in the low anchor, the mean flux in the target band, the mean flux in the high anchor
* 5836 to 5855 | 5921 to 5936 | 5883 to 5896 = 1.44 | 1.7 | 1.47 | 1.61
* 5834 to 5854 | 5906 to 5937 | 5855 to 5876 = 0.43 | 1.69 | 1.64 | 1.63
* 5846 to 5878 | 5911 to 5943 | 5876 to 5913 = 2.06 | 1.68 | 1.58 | 1.67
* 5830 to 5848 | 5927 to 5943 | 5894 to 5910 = 1.18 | 1.69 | 1.55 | 1.67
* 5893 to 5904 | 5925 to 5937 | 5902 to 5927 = -1.40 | 1.51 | 1.64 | 1.61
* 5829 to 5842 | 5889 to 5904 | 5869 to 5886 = -1.44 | 1.67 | 1.68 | 1.49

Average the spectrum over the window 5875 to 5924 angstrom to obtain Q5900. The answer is 1.6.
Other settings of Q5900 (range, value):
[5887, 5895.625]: 1.44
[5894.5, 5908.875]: 1.56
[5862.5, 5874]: 1.65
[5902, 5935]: 1.63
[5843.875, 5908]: 1.62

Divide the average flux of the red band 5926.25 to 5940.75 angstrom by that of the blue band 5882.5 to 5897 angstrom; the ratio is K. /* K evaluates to 1.12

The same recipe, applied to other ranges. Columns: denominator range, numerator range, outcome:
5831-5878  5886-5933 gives 0.94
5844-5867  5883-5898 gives 0.87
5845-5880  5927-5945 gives 1.00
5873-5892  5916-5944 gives 1.03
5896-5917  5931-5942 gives 1.04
